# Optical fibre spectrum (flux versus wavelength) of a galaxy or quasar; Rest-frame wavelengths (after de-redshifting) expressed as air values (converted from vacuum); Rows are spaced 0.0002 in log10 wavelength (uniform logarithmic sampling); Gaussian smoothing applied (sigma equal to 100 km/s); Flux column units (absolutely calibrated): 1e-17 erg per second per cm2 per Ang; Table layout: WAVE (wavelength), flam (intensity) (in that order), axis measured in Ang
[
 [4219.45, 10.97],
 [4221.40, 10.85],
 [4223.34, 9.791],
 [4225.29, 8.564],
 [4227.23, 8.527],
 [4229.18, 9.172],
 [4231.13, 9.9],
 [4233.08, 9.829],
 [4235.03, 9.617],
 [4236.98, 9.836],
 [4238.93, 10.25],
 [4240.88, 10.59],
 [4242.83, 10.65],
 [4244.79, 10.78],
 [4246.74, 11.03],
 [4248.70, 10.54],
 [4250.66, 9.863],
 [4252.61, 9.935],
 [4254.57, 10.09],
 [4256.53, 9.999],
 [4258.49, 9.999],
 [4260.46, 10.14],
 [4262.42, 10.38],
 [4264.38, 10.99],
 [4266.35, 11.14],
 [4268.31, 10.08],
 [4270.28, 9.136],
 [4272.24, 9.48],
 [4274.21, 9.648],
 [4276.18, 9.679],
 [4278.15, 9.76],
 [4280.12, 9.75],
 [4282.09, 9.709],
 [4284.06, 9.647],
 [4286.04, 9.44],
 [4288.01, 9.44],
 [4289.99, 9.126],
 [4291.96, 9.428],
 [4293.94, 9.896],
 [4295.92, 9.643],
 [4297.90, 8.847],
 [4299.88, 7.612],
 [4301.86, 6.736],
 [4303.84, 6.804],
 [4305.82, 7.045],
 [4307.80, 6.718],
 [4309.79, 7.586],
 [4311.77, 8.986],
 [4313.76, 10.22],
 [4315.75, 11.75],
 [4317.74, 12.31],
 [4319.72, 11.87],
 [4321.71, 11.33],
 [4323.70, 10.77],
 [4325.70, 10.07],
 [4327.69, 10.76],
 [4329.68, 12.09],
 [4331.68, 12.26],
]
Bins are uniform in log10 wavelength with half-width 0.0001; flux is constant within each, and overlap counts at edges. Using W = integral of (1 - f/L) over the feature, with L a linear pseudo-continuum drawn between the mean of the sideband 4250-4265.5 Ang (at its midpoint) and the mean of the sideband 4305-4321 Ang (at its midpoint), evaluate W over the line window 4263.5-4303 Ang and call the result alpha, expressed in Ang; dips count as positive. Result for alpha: 2.0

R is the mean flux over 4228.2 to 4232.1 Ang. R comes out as 9.52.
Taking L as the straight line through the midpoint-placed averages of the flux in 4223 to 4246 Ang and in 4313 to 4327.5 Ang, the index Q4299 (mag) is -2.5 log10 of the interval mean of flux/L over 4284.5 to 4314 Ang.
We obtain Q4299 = 0.27 mag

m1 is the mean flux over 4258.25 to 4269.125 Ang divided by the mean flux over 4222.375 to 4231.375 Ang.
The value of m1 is 1.1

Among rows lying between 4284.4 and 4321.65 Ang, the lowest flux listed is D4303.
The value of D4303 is 6.718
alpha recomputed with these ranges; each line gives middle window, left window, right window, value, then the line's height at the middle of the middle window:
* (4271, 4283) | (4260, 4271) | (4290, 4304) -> 0.04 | 9.7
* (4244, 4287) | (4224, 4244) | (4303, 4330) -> -1.29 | 9.76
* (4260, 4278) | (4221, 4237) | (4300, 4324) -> -1.30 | 9.38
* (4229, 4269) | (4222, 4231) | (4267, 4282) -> -3.55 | 9.42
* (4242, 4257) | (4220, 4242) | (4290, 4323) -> -1.18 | 9.61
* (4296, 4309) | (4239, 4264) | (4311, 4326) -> 4.04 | 10.8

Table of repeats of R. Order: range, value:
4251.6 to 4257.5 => 10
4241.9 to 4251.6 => 10.6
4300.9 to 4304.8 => 6.77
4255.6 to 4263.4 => 10.1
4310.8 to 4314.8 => 9.61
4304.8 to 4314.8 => 8.12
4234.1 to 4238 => 9.74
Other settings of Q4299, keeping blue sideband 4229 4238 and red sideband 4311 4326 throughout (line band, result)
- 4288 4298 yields 0.13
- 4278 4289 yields 0.09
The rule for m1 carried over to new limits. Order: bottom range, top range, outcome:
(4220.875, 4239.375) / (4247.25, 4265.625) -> 1.07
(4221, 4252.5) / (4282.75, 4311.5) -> 0.85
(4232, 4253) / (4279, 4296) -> 0.93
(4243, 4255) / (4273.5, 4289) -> 0.93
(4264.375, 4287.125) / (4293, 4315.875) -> 0.85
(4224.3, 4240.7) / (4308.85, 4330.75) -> 1.13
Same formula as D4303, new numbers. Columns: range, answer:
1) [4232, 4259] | 9.617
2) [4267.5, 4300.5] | 7.612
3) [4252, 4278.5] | 9.136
